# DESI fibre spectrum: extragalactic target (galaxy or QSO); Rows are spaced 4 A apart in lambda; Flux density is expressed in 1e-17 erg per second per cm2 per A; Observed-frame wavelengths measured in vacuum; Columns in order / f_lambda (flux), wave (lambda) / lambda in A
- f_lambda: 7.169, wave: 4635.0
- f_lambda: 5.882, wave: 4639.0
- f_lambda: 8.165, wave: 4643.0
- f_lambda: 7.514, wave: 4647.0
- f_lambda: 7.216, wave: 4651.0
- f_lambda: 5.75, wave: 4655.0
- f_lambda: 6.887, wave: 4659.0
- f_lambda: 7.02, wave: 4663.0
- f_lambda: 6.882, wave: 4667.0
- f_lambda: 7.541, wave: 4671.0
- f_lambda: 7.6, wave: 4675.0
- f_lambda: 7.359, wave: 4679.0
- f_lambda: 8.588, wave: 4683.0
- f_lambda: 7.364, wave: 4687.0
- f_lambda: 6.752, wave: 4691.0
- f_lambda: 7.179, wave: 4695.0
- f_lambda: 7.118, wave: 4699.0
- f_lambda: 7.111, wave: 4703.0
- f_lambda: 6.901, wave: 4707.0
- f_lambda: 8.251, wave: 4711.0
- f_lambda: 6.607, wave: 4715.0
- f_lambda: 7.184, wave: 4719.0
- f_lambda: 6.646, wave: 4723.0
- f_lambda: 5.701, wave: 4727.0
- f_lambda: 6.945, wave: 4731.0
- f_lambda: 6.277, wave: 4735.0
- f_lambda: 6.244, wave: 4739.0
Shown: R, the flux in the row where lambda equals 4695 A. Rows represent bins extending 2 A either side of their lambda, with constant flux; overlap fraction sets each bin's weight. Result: 7.179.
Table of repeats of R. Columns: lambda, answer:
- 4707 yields 6.901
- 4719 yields 7.184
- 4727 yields 5.701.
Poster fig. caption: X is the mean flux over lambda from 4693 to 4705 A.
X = 7.14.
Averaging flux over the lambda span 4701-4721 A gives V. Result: 7.21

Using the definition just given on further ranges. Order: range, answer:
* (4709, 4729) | 6.88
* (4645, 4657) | 6.83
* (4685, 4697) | 7.1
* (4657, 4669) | 6.93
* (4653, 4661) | 6.32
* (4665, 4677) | 7.34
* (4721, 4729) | 6.17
